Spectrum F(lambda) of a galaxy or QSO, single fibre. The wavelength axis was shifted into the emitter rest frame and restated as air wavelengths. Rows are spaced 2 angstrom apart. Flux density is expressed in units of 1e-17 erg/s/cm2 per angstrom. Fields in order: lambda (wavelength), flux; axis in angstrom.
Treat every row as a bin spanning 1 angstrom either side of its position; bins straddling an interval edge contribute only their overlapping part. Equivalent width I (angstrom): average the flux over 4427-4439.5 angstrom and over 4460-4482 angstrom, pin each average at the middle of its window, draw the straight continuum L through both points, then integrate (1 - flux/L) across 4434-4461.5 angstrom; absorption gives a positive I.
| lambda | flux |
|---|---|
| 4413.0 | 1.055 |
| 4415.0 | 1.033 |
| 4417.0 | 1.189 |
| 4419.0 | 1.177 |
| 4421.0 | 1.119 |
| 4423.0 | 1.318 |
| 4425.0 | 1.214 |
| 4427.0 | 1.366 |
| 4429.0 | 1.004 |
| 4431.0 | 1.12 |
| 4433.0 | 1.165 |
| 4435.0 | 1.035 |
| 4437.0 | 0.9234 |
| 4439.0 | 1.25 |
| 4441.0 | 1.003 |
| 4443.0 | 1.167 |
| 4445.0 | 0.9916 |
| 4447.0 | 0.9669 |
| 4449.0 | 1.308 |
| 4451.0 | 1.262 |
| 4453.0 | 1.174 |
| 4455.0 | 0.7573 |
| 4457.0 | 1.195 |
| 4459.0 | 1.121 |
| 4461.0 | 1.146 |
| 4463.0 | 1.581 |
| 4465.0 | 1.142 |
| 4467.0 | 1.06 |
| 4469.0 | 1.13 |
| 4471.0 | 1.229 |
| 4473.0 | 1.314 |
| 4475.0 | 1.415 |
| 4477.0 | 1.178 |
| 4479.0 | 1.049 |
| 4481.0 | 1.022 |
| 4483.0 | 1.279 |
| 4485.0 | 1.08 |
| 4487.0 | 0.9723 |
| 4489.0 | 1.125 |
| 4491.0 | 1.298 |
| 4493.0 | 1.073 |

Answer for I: 1.2 angstrom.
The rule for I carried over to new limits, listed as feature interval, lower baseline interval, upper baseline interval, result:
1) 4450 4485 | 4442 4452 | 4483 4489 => -2.1 angstrom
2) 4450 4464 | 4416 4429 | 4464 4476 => 0.4 angstrom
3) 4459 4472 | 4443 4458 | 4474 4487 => -0.9 angstrom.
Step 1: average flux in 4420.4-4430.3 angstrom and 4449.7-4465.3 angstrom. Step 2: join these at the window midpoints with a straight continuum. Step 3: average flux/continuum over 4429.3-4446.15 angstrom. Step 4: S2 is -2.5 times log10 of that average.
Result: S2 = 0.11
